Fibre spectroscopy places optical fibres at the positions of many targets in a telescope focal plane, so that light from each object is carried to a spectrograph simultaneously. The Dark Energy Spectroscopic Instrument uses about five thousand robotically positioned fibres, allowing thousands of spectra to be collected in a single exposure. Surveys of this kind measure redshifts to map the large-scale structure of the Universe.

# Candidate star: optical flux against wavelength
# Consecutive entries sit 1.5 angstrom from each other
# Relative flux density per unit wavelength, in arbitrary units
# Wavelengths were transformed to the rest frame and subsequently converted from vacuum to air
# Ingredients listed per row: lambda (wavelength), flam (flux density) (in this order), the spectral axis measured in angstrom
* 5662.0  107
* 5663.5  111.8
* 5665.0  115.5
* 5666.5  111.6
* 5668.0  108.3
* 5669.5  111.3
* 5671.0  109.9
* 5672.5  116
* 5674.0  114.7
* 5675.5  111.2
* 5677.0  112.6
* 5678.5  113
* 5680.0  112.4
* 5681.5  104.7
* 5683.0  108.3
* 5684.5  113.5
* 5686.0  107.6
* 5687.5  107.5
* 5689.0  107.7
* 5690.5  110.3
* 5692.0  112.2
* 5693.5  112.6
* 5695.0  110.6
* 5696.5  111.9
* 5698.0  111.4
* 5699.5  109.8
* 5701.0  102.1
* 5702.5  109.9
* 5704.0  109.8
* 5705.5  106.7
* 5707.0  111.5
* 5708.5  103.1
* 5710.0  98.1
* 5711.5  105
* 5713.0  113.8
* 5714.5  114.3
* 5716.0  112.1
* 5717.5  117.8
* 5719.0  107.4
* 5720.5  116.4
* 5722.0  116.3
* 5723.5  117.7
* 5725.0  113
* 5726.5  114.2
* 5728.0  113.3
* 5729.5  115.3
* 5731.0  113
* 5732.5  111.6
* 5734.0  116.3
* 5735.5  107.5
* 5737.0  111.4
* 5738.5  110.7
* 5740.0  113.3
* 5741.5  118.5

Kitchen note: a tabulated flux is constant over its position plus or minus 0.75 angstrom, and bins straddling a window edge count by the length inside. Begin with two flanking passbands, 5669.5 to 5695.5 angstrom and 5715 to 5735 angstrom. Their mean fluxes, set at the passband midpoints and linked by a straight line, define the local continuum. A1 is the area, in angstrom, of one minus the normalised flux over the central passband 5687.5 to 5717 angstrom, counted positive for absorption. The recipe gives 0.9 angstrom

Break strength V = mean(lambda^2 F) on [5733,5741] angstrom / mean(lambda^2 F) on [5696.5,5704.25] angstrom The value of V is 1.0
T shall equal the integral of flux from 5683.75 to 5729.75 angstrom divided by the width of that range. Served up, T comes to 111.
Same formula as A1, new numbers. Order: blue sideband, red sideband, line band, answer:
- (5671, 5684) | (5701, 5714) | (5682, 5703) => -0.1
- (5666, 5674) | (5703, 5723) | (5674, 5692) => 0.2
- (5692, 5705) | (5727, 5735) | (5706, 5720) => 0.3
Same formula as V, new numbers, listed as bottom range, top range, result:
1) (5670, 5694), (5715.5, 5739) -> 1.04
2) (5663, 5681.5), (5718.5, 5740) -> 1.03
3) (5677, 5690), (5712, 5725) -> 1.06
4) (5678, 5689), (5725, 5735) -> 1.06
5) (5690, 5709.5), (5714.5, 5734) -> 1.05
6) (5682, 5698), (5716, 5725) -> 1.05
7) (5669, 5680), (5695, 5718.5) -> 0.98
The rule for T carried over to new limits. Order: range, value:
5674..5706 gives 110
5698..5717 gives 108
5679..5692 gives 109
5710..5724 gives 113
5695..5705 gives 109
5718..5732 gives 114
